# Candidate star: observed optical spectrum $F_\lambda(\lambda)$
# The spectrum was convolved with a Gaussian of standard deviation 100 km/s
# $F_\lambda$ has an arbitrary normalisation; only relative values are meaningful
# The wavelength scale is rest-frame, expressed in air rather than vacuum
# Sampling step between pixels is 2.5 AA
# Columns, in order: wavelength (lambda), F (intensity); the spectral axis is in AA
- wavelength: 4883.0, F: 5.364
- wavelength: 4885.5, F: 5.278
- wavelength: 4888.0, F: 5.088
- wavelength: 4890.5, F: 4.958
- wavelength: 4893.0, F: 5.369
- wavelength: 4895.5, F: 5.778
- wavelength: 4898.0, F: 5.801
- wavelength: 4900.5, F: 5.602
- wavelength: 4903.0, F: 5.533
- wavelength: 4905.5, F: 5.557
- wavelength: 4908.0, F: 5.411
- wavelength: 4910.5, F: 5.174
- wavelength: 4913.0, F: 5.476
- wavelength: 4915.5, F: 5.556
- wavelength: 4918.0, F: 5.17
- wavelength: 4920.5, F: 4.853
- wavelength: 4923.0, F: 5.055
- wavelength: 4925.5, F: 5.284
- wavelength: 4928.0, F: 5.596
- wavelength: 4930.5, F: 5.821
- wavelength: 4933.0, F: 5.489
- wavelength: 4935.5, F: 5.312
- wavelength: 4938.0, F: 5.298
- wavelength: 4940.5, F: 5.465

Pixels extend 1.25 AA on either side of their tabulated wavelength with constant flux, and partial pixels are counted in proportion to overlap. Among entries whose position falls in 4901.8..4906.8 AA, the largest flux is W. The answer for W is 5.557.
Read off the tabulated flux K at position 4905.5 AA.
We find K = 5.557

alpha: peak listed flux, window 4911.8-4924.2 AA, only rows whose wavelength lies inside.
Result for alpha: 5.556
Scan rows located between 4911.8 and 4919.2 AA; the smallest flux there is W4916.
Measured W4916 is 5.17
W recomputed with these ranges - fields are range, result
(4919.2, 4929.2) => 5.596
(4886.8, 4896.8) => 5.778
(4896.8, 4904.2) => 5.801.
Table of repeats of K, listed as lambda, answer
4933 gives 5.489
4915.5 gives 5.556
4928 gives 5.596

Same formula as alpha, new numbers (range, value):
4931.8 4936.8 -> 5.489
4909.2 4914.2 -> 5.476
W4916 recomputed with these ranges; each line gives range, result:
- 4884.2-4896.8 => 4.958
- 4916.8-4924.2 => 4.853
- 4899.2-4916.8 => 5.174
